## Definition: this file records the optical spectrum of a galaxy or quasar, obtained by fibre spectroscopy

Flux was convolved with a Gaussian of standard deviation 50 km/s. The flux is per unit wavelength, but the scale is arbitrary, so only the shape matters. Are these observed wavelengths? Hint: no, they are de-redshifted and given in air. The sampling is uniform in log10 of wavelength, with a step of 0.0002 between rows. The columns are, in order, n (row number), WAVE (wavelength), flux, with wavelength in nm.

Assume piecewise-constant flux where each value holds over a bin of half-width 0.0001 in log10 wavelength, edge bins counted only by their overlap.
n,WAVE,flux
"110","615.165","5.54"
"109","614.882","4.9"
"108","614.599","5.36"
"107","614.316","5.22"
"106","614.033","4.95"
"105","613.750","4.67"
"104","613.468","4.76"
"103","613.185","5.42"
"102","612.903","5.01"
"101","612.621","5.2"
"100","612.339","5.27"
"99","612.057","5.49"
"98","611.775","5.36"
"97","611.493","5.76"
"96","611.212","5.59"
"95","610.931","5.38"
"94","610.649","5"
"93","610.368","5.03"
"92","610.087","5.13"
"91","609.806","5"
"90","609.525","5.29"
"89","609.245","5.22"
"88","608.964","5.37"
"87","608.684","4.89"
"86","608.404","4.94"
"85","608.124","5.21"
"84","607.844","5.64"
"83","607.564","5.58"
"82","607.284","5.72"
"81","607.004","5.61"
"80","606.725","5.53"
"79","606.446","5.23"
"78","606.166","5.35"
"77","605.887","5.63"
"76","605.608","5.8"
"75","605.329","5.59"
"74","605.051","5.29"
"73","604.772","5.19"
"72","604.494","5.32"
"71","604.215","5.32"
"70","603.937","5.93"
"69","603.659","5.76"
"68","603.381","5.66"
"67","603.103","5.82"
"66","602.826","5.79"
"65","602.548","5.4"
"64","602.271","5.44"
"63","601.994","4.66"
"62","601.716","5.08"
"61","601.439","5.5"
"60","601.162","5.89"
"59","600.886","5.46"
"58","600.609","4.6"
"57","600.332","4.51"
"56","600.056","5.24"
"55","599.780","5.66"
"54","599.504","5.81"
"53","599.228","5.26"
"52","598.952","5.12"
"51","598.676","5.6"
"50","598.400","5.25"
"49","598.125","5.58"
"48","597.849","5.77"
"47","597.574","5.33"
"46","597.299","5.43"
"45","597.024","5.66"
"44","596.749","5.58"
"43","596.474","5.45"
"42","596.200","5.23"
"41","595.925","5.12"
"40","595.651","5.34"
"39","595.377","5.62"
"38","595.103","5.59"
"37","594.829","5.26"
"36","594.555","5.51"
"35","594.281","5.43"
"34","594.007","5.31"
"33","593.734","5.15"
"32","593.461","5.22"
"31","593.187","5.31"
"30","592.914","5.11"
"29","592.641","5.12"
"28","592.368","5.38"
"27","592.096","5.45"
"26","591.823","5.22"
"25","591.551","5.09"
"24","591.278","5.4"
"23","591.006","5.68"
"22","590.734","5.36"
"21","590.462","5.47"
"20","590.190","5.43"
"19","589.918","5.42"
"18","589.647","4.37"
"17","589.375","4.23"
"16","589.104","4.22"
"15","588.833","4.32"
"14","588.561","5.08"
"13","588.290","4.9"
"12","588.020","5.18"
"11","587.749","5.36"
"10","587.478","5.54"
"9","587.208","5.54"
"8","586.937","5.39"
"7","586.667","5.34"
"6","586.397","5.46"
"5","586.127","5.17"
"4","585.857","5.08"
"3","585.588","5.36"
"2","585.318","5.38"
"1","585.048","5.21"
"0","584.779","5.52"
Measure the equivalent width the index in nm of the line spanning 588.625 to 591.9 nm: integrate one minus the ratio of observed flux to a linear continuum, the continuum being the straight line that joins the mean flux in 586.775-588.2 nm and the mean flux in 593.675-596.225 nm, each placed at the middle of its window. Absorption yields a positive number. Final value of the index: 0.221 nm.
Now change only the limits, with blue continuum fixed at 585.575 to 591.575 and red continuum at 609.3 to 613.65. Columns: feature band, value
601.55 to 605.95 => -0.228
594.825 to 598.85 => -0.217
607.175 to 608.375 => -0.058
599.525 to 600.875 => 0.020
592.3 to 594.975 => -0.059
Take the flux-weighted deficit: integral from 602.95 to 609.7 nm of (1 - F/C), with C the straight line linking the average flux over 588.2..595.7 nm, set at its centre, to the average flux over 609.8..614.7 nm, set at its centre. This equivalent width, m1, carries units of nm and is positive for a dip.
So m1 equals -0.332 nm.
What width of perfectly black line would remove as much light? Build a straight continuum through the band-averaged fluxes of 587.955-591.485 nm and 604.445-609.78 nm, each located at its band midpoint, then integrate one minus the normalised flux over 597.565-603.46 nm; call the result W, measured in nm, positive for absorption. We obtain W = -0.16 nm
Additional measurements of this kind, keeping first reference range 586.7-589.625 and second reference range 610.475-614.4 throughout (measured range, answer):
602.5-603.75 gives -0.14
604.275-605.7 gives -0.08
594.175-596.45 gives -0.16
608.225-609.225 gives 0.02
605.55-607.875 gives -0.18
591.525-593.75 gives -0.10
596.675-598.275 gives -0.16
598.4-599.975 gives -0.12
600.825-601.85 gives -0.08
